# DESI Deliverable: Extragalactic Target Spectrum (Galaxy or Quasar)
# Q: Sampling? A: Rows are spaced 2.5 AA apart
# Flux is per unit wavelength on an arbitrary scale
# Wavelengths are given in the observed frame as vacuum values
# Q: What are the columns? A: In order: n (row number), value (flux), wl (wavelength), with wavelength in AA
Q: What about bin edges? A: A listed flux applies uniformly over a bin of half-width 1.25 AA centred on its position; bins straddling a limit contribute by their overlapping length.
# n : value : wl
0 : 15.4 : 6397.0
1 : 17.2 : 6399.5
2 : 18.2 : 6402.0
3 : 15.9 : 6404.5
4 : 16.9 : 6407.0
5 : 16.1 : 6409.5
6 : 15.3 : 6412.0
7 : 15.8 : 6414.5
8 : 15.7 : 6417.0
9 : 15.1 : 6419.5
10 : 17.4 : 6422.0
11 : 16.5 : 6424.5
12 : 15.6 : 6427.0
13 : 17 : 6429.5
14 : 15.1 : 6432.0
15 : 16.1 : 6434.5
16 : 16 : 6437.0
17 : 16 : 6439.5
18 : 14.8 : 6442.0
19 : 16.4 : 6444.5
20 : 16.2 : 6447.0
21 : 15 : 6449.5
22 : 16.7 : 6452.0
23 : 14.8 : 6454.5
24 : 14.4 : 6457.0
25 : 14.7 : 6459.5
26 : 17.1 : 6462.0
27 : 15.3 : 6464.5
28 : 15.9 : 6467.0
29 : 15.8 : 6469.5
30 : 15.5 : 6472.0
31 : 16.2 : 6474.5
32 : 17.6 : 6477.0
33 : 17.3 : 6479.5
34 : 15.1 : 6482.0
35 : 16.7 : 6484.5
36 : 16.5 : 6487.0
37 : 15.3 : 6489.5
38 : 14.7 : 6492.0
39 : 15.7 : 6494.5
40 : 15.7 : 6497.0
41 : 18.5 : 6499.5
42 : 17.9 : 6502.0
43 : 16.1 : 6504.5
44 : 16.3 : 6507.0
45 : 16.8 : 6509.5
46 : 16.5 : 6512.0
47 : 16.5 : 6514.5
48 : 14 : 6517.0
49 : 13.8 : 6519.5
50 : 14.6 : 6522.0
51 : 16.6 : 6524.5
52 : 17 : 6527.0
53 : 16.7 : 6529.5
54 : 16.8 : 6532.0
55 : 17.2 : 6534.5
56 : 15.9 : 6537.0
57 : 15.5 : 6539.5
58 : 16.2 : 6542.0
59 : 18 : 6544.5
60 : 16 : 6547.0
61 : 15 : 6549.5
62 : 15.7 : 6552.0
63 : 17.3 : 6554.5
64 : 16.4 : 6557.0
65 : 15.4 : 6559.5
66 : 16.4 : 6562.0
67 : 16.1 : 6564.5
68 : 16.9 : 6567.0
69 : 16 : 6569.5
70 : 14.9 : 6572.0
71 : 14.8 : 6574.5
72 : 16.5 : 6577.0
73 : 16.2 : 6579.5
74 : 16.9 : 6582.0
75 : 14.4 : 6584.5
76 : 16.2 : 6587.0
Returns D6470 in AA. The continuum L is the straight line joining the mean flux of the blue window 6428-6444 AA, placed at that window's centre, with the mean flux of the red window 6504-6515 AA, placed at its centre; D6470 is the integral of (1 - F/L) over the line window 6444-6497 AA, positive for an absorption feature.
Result 1.0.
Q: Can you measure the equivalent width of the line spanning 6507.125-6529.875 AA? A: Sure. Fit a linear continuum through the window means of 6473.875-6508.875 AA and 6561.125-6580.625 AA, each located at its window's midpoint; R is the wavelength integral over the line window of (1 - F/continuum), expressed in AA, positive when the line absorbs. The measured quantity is 0.6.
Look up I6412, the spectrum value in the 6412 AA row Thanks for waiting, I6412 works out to 15.3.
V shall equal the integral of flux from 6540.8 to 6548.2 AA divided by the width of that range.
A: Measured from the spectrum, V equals 16.7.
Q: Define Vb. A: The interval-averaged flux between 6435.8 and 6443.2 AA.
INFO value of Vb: 15.6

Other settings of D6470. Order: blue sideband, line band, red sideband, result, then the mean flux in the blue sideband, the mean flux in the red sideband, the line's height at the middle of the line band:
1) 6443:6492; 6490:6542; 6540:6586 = -0.52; 15.9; 16.1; 16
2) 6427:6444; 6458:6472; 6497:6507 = 0.60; 15.8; 17.1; 16.4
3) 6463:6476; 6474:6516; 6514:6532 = -1.86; 15.8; 15.6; 15.7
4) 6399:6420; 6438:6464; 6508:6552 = 0.93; 16.3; 16.1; 16.2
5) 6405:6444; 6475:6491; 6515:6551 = -0.42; 16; 16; 16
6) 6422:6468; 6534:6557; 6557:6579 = -0.57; 15.8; 15.9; 15.9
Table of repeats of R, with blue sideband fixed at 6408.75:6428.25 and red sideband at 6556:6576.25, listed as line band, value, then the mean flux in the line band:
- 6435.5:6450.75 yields 0.2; 15.7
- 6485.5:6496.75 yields 0.2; 15.6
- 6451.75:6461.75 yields 0.5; 15.2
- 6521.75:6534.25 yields -0.5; 16.5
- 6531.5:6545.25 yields -0.6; 16.5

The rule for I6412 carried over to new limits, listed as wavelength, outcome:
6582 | 16.9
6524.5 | 16.6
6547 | 16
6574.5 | 14.8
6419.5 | 15.1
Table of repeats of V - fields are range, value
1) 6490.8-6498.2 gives 15.4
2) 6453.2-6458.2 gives 14.6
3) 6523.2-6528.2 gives 16.8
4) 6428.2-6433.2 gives 16.1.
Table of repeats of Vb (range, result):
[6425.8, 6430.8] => 16.3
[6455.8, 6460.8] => 14.6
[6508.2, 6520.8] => 15.5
